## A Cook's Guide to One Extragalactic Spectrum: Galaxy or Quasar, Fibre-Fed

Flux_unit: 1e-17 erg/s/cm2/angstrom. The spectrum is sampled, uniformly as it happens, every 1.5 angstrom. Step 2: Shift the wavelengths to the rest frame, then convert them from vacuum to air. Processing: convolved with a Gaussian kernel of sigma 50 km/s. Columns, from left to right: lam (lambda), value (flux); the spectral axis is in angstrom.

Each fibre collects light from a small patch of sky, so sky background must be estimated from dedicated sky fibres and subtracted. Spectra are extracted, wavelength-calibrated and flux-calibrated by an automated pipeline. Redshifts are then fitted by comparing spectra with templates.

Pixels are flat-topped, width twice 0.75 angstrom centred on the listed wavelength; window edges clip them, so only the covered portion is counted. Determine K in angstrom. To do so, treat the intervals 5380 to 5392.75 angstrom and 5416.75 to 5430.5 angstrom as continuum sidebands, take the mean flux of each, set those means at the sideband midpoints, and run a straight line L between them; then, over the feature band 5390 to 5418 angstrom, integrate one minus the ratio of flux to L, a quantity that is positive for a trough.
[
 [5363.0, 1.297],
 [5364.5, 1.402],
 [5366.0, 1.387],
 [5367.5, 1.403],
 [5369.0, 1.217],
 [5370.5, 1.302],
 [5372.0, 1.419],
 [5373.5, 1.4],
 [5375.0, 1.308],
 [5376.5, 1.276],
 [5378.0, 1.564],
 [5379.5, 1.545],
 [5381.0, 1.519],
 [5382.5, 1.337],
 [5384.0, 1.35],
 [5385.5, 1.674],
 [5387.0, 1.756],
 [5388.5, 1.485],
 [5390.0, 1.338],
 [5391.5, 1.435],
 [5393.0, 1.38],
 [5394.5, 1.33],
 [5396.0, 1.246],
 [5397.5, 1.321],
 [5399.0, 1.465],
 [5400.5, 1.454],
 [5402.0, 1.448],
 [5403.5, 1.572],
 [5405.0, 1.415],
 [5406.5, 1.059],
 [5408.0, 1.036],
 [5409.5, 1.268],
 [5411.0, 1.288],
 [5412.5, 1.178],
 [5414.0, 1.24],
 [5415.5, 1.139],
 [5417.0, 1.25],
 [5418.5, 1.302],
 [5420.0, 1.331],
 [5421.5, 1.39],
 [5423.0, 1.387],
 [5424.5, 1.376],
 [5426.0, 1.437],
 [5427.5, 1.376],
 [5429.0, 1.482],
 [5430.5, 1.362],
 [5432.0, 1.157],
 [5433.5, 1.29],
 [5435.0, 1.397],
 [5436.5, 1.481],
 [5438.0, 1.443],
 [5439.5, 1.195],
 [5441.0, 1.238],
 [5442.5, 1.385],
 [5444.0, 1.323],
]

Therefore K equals 2.44 angstrom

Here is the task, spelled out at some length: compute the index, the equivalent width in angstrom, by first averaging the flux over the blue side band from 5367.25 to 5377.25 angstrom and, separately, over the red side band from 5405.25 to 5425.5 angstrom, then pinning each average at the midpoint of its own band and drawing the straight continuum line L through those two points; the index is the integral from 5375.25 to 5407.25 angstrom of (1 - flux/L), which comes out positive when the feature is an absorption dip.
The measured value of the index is -3.2 angstrom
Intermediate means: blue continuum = 1.33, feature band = 1.43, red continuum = 1.26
